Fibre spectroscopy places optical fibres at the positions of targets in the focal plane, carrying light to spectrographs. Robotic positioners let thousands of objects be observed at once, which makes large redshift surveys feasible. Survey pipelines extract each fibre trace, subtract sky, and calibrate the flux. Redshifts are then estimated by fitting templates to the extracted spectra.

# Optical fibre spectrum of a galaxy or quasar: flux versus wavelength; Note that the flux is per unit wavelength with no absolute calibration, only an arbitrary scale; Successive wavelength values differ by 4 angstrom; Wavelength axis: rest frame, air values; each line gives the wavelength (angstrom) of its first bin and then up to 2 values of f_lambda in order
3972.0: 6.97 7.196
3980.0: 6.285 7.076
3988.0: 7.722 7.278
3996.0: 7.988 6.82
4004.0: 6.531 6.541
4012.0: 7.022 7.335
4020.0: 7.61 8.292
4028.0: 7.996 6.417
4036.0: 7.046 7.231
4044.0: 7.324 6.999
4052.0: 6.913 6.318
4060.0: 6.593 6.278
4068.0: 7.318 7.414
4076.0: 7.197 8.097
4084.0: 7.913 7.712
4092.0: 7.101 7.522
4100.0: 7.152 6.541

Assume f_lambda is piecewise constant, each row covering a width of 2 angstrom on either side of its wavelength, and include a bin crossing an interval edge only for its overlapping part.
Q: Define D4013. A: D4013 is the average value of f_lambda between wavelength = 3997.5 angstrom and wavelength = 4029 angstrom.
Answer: 7.26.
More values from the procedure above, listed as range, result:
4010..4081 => 7.18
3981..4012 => 7.1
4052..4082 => 7.02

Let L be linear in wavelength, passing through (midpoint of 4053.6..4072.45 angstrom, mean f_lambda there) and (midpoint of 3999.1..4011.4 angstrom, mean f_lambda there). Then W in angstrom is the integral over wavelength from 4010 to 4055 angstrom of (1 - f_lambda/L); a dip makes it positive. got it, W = -3.86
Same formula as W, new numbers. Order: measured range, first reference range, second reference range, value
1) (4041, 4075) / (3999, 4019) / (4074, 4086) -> 2.5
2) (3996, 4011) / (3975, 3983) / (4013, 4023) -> 0.8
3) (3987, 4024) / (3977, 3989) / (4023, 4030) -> 1.5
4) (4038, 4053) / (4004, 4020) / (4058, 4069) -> -0.8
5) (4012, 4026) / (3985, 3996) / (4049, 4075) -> -0.7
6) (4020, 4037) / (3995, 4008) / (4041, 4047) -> -0.8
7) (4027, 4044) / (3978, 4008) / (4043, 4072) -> -0.5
